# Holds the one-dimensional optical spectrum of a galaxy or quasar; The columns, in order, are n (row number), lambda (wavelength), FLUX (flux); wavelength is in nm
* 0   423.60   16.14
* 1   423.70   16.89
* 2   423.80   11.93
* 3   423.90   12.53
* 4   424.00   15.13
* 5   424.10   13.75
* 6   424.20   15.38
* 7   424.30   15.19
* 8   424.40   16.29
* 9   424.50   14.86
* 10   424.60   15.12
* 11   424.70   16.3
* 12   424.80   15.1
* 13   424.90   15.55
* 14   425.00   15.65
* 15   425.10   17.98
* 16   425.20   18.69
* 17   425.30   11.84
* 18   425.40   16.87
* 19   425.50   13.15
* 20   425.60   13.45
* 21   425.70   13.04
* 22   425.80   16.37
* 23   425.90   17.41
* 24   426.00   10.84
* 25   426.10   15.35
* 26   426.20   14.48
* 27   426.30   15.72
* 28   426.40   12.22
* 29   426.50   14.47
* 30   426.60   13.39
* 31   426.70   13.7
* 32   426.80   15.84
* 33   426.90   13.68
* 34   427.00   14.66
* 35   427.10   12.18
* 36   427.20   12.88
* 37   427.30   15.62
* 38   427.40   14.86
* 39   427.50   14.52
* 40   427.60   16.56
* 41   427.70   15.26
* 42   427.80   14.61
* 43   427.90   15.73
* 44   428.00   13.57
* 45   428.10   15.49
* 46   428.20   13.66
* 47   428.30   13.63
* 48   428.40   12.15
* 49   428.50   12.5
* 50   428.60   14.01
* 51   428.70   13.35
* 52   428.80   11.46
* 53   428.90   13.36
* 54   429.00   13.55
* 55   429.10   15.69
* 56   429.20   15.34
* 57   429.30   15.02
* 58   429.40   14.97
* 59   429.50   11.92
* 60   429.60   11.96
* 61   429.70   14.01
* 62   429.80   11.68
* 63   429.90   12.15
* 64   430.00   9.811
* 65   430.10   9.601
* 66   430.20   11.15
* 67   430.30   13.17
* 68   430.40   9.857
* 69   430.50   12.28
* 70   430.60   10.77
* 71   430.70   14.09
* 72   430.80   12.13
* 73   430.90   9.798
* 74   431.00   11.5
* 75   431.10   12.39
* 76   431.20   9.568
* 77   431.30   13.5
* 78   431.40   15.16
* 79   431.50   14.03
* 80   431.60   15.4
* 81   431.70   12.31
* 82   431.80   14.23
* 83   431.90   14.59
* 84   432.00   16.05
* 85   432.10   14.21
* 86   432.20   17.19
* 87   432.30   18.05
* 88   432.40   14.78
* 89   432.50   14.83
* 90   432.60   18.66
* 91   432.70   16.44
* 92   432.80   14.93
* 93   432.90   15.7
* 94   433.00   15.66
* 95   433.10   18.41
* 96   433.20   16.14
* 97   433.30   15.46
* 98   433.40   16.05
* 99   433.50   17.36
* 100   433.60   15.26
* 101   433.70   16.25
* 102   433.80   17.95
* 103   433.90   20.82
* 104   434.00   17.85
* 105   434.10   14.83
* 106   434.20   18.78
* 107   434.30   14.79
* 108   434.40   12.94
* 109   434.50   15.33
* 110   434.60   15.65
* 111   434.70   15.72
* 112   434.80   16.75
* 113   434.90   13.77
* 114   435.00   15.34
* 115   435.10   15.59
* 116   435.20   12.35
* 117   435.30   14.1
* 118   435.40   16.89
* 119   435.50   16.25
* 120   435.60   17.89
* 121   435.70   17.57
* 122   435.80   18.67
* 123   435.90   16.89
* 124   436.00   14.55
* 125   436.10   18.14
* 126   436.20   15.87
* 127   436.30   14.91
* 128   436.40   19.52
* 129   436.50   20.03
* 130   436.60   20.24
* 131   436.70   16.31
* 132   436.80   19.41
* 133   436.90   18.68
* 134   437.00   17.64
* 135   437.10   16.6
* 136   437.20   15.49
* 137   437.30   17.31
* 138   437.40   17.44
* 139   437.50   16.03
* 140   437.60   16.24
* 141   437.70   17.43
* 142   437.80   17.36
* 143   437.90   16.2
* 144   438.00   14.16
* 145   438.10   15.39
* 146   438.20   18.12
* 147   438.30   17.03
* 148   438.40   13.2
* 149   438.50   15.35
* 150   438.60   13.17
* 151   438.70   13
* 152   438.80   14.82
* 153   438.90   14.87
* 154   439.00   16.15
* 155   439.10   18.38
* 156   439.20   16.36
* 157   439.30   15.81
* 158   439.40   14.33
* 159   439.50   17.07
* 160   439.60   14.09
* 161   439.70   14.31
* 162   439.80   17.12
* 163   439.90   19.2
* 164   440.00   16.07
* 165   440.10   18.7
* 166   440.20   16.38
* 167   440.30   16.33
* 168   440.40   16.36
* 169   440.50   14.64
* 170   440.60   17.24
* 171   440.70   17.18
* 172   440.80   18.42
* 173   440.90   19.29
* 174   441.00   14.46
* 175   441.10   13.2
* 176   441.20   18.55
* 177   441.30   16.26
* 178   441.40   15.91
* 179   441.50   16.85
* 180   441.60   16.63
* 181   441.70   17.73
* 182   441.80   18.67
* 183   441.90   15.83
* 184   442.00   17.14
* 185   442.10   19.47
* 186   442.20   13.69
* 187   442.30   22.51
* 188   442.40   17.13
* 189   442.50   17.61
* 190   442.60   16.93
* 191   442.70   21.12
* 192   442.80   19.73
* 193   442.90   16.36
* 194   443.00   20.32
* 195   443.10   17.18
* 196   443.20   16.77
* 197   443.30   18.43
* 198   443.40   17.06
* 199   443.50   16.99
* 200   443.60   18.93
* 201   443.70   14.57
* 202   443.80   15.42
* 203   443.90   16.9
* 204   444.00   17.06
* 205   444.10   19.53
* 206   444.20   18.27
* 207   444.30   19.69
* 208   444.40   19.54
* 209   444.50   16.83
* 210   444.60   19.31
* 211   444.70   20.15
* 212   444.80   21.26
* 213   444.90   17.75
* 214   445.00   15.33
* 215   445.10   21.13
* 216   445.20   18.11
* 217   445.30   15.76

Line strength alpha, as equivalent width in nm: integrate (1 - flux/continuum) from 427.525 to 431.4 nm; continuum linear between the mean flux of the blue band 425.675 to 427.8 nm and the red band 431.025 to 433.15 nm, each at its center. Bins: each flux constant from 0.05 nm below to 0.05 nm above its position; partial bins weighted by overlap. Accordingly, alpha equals 0.46 nm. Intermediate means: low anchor 14.5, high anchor 15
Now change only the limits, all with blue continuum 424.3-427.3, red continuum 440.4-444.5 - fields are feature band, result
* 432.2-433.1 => -0.026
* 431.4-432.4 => 0.041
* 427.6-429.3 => 0.124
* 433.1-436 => -0.005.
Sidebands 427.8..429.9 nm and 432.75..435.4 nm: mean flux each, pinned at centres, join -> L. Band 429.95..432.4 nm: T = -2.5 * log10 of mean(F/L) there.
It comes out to 0.13 mag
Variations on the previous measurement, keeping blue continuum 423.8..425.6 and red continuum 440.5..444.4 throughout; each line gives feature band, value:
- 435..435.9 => 0.03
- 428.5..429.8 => 0.16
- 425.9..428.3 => 0.08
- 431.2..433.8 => 0.04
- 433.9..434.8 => 0.02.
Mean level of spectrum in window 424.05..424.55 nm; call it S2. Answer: 15.1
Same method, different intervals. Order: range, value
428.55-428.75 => 13.7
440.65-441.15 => 16.5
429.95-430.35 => 10.9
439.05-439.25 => 17.4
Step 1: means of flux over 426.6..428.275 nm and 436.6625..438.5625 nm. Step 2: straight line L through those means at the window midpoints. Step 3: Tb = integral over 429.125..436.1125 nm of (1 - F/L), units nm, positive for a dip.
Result 0.38 nm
